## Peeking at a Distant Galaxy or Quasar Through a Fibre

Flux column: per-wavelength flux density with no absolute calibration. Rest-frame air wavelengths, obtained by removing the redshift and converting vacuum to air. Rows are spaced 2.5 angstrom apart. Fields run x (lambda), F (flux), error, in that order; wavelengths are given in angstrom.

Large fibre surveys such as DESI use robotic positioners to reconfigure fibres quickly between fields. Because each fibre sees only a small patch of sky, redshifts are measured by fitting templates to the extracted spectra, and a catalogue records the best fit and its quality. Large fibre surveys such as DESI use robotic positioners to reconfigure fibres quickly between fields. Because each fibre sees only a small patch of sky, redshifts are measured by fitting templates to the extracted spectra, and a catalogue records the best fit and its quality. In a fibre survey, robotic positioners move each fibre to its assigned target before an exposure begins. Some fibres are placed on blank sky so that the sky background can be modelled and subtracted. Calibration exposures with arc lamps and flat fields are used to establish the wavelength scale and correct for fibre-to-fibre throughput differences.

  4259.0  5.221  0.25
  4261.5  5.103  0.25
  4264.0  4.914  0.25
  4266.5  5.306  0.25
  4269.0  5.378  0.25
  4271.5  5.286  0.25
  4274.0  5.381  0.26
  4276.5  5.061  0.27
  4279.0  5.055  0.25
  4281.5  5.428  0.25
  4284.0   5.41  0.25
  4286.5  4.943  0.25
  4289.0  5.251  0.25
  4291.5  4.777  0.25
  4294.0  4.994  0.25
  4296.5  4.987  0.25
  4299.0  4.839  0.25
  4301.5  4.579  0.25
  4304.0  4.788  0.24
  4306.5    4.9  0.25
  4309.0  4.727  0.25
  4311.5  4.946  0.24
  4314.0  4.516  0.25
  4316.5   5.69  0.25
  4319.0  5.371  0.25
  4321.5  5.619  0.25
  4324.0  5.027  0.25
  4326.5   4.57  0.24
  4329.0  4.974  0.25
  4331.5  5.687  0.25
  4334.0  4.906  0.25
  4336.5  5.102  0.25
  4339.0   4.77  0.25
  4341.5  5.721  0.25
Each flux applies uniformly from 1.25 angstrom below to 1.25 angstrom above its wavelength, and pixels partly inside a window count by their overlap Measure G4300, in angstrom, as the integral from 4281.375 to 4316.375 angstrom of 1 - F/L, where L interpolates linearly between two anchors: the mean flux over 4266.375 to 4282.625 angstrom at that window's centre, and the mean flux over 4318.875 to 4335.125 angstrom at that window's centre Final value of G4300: 1.8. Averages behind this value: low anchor 5.27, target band 4.94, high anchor 5.15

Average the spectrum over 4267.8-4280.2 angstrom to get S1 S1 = 5.23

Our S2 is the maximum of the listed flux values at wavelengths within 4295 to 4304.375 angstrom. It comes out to 4.987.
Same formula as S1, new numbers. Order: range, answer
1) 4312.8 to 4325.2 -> 5.25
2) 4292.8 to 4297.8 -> 4.99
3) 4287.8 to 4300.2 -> 4.97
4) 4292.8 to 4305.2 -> 4.84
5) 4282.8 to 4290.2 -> 5.2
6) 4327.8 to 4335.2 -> 5.19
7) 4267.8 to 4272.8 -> 5.33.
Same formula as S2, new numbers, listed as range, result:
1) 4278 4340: 5.69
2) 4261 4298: 5.428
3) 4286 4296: 5.251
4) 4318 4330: 5.619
